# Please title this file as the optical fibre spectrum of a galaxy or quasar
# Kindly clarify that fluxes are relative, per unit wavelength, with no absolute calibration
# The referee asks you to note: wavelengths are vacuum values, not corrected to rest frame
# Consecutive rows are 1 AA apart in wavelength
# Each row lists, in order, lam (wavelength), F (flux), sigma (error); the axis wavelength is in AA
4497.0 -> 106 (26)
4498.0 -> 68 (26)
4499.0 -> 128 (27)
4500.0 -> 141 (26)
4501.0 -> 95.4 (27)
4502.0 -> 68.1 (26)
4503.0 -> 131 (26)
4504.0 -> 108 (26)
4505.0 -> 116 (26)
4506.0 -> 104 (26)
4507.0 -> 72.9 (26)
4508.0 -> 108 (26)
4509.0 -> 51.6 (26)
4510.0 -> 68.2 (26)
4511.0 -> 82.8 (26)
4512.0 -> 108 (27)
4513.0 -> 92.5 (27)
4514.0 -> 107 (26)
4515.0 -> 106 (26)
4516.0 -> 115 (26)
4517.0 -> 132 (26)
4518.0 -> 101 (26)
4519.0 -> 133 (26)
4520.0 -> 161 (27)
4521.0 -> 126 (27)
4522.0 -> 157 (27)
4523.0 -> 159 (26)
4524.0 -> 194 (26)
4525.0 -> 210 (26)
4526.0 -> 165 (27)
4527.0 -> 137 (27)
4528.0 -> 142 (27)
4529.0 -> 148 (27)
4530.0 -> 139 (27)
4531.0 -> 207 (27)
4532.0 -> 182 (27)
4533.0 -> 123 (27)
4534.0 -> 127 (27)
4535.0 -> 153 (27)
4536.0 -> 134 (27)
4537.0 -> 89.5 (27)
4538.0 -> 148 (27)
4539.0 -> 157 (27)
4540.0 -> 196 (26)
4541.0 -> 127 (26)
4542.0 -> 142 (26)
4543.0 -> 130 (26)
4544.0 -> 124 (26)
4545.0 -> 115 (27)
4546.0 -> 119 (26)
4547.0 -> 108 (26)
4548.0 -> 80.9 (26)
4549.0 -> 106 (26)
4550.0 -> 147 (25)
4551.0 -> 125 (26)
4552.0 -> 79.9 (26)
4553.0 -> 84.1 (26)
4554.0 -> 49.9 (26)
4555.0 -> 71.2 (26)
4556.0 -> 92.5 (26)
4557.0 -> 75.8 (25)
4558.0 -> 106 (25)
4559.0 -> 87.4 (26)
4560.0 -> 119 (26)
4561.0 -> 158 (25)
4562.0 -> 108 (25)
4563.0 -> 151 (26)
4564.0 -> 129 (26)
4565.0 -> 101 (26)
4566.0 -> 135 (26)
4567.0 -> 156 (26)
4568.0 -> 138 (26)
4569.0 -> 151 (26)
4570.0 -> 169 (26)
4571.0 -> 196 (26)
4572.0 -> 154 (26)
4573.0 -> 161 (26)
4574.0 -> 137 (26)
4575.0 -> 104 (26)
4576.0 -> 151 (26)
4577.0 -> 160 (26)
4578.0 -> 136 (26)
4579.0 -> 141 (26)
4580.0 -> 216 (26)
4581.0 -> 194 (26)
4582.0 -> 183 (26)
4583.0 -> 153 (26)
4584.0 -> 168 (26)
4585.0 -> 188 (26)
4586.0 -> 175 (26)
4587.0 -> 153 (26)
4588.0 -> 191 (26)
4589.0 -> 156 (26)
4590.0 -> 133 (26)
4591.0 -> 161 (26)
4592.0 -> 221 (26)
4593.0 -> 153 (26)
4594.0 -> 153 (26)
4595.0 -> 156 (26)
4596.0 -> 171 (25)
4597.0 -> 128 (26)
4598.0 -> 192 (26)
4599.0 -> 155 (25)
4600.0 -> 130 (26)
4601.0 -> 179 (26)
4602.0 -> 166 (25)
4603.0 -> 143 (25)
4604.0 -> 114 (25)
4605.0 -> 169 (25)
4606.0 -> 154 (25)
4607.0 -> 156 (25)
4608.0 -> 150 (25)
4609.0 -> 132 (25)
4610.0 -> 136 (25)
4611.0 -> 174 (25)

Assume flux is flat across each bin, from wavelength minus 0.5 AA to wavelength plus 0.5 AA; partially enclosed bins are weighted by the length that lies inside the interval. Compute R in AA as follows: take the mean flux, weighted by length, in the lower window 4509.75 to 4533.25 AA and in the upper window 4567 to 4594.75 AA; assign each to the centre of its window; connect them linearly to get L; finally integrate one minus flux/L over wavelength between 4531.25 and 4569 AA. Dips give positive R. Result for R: 7.0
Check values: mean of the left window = 138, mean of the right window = 163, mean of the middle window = 122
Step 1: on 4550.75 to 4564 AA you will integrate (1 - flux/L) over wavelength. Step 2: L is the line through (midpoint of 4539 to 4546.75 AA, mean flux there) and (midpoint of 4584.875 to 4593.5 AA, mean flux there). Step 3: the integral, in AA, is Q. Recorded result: 4.15 AA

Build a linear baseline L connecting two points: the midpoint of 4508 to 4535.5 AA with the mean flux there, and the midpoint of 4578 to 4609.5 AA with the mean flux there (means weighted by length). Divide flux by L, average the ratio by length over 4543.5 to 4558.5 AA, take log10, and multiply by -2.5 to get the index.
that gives 0.415 mag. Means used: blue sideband 134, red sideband 162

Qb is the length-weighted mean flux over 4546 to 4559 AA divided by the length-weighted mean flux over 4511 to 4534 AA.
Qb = 0.67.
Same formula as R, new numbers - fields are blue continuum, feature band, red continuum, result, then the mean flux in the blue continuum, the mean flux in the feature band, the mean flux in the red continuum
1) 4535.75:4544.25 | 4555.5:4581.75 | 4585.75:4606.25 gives 1.8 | 139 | 140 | 160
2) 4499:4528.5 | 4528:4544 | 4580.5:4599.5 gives -1.4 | 121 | 146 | 168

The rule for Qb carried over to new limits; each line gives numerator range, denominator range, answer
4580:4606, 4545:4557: 1.70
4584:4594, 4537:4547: 1.25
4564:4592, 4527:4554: 1.21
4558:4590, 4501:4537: 1.19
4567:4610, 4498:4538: 1.26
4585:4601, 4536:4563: 1.43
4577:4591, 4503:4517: 1.71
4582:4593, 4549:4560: 1.81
